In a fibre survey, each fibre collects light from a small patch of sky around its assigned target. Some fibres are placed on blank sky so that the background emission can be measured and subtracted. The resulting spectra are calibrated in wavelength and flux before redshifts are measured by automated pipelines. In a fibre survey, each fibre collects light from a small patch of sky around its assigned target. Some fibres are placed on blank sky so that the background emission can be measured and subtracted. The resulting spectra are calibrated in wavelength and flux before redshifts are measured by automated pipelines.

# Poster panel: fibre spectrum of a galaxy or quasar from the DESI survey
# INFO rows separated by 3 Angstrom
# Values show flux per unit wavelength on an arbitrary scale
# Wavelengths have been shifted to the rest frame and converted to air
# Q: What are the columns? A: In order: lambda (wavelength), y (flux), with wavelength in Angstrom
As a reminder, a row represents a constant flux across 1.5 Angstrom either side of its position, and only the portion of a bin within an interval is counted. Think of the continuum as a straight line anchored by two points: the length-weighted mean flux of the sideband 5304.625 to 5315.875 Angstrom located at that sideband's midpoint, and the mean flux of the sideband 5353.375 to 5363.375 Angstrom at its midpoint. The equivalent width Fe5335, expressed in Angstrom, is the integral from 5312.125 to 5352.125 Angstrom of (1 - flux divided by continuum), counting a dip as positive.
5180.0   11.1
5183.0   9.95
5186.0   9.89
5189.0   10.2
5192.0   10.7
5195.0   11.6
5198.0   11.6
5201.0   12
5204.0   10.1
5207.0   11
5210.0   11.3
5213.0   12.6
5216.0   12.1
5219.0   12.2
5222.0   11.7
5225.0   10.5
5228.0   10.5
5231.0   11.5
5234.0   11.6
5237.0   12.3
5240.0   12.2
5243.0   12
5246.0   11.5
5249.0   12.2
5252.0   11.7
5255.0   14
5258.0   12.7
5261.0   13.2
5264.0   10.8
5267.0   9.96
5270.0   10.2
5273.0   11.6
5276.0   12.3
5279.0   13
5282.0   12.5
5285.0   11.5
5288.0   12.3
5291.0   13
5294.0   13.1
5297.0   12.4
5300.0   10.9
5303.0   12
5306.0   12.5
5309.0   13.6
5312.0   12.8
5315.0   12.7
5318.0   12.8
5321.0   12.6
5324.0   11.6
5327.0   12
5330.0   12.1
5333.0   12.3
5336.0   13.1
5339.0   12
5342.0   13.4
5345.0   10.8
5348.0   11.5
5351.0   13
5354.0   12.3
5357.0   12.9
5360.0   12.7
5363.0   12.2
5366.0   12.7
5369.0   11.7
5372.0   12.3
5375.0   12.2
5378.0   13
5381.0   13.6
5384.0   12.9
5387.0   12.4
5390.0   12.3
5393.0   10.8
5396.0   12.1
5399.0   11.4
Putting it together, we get 1.42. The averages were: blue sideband 12.9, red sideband 12.6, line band 12.3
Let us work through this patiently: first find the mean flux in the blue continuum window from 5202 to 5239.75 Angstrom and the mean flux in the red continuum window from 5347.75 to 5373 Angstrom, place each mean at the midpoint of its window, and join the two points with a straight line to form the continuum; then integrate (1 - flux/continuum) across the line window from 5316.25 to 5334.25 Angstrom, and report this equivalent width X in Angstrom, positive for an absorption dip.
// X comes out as -0.1 Angstrom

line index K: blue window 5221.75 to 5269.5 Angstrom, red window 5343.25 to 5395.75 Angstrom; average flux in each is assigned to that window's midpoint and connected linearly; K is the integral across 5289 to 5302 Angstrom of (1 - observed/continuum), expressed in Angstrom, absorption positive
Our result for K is -0.4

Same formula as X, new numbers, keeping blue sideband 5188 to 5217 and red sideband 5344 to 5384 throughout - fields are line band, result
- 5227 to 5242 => -0.2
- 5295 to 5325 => -0.9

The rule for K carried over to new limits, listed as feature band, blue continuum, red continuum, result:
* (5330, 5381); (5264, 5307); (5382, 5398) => -1.51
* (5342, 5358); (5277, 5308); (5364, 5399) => 0.17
